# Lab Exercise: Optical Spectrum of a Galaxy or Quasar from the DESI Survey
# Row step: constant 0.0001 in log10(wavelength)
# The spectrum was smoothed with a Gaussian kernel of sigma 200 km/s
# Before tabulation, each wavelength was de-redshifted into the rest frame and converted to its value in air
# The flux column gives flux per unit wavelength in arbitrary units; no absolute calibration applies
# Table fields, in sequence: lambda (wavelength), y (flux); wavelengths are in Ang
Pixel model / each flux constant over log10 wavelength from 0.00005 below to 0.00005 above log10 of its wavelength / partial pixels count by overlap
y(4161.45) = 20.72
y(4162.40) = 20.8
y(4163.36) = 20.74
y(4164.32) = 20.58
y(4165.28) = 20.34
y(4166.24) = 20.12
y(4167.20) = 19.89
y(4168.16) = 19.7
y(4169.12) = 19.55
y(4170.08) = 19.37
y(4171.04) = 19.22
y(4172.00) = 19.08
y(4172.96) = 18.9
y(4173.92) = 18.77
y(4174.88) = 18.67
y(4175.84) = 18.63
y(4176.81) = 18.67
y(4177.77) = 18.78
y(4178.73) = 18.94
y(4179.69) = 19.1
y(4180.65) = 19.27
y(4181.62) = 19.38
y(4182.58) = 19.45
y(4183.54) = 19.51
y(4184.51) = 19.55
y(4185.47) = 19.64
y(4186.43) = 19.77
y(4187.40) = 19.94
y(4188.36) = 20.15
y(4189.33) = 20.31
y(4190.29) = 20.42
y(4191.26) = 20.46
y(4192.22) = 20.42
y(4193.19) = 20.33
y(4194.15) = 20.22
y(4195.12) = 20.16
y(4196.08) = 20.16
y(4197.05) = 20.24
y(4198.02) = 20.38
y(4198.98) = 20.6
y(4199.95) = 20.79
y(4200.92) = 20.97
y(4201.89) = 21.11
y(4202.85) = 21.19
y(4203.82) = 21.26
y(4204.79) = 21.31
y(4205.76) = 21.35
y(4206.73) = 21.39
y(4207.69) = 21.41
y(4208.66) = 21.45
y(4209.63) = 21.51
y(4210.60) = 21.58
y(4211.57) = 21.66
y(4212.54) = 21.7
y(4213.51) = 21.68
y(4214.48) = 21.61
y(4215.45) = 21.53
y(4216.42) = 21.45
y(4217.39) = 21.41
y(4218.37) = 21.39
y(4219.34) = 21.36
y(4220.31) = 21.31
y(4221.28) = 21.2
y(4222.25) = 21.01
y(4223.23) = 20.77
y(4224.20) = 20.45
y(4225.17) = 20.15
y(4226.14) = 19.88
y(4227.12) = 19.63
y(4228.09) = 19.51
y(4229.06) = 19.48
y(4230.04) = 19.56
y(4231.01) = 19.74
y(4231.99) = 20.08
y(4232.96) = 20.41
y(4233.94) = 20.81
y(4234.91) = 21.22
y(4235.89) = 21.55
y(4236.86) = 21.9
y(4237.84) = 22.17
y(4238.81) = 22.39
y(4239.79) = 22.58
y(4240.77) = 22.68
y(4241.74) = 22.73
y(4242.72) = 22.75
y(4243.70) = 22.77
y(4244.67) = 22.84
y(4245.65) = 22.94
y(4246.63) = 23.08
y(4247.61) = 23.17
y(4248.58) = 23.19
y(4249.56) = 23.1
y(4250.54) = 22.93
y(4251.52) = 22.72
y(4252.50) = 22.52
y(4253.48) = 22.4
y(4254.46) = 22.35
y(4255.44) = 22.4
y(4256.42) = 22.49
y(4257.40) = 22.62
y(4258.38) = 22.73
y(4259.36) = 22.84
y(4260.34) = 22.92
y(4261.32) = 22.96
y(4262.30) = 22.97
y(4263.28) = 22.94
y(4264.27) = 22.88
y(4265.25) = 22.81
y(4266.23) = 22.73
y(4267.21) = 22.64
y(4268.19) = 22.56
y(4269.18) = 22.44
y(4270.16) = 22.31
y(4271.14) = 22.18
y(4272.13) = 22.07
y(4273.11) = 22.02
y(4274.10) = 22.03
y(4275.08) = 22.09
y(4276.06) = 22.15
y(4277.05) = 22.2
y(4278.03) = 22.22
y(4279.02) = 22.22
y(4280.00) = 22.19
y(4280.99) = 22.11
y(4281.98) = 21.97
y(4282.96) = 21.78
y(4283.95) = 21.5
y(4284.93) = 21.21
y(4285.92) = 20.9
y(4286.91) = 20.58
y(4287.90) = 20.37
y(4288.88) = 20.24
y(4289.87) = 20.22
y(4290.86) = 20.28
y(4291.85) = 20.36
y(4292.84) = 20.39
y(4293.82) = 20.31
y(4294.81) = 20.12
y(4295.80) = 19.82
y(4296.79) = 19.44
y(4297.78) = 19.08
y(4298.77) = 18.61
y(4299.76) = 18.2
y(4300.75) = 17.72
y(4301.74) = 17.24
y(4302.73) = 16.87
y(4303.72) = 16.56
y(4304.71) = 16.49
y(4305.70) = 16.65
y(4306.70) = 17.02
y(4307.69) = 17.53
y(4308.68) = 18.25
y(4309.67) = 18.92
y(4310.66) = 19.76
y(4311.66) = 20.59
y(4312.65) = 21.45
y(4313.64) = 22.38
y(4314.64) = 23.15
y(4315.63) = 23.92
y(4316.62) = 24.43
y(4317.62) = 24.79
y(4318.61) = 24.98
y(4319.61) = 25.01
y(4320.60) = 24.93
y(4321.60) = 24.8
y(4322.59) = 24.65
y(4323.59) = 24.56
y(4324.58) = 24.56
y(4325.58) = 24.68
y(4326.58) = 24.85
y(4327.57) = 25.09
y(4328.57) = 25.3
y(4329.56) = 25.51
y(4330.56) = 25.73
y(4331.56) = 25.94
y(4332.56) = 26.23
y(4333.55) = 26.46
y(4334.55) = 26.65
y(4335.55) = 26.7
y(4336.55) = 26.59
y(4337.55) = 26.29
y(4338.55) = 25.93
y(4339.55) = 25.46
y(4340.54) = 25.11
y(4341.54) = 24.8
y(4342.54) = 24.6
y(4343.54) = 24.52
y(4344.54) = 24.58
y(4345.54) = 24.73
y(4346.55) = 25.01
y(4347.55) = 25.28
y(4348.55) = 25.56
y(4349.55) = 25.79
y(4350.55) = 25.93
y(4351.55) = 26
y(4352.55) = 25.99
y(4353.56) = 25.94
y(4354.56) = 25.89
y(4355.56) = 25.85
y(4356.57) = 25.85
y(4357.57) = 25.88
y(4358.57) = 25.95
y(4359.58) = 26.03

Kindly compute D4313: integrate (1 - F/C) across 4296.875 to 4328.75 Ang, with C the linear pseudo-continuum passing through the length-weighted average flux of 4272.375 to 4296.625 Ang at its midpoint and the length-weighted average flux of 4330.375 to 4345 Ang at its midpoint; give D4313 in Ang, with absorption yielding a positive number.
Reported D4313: 3.2 Ang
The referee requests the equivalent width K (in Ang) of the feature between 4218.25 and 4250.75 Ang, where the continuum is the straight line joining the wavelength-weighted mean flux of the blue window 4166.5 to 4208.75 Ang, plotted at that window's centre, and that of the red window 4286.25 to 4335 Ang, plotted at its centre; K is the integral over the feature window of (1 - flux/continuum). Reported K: -1.3 Ang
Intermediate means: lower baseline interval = 20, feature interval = 21.5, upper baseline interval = 21.7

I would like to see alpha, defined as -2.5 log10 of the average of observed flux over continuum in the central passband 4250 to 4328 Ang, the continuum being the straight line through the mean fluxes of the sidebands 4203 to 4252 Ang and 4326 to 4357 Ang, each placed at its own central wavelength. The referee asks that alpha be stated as 0.100 mag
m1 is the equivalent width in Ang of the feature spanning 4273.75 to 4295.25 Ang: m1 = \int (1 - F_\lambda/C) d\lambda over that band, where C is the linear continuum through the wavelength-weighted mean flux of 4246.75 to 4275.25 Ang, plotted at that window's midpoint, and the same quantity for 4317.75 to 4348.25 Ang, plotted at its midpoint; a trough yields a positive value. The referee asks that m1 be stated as 2.06 Ang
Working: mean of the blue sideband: 22.6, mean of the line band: 21.3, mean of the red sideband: 25.3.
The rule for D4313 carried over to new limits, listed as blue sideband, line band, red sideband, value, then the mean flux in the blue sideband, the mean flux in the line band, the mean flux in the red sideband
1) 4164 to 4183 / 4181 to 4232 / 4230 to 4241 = -0.7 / 19.3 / 20.6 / 21.3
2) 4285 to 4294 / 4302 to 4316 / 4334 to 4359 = 1.9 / 20.4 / 19.2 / 25.6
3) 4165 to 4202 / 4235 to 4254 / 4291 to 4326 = -2.2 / 19.8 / 22.6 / 20.8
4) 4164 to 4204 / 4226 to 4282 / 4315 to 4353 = 0.7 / 19.8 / 22.1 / 25.3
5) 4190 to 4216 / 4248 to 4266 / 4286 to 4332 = -1.3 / 21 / 22.8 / 21.4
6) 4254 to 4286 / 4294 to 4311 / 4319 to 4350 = 4.1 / 22.3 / 18.2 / 25.3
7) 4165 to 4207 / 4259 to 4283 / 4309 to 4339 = 0.3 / 19.9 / 22.4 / 24.5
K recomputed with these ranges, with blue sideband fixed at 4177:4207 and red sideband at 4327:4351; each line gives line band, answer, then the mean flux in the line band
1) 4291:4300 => 1.6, 19.7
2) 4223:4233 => 0.7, 19.9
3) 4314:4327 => 0.2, 24.5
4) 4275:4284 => 0.5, 22.1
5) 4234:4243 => -0.1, 22.1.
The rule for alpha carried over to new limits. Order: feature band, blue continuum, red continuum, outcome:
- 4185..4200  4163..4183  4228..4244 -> -0.014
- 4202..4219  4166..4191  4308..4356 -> -0.049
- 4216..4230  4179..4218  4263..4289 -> 0.024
